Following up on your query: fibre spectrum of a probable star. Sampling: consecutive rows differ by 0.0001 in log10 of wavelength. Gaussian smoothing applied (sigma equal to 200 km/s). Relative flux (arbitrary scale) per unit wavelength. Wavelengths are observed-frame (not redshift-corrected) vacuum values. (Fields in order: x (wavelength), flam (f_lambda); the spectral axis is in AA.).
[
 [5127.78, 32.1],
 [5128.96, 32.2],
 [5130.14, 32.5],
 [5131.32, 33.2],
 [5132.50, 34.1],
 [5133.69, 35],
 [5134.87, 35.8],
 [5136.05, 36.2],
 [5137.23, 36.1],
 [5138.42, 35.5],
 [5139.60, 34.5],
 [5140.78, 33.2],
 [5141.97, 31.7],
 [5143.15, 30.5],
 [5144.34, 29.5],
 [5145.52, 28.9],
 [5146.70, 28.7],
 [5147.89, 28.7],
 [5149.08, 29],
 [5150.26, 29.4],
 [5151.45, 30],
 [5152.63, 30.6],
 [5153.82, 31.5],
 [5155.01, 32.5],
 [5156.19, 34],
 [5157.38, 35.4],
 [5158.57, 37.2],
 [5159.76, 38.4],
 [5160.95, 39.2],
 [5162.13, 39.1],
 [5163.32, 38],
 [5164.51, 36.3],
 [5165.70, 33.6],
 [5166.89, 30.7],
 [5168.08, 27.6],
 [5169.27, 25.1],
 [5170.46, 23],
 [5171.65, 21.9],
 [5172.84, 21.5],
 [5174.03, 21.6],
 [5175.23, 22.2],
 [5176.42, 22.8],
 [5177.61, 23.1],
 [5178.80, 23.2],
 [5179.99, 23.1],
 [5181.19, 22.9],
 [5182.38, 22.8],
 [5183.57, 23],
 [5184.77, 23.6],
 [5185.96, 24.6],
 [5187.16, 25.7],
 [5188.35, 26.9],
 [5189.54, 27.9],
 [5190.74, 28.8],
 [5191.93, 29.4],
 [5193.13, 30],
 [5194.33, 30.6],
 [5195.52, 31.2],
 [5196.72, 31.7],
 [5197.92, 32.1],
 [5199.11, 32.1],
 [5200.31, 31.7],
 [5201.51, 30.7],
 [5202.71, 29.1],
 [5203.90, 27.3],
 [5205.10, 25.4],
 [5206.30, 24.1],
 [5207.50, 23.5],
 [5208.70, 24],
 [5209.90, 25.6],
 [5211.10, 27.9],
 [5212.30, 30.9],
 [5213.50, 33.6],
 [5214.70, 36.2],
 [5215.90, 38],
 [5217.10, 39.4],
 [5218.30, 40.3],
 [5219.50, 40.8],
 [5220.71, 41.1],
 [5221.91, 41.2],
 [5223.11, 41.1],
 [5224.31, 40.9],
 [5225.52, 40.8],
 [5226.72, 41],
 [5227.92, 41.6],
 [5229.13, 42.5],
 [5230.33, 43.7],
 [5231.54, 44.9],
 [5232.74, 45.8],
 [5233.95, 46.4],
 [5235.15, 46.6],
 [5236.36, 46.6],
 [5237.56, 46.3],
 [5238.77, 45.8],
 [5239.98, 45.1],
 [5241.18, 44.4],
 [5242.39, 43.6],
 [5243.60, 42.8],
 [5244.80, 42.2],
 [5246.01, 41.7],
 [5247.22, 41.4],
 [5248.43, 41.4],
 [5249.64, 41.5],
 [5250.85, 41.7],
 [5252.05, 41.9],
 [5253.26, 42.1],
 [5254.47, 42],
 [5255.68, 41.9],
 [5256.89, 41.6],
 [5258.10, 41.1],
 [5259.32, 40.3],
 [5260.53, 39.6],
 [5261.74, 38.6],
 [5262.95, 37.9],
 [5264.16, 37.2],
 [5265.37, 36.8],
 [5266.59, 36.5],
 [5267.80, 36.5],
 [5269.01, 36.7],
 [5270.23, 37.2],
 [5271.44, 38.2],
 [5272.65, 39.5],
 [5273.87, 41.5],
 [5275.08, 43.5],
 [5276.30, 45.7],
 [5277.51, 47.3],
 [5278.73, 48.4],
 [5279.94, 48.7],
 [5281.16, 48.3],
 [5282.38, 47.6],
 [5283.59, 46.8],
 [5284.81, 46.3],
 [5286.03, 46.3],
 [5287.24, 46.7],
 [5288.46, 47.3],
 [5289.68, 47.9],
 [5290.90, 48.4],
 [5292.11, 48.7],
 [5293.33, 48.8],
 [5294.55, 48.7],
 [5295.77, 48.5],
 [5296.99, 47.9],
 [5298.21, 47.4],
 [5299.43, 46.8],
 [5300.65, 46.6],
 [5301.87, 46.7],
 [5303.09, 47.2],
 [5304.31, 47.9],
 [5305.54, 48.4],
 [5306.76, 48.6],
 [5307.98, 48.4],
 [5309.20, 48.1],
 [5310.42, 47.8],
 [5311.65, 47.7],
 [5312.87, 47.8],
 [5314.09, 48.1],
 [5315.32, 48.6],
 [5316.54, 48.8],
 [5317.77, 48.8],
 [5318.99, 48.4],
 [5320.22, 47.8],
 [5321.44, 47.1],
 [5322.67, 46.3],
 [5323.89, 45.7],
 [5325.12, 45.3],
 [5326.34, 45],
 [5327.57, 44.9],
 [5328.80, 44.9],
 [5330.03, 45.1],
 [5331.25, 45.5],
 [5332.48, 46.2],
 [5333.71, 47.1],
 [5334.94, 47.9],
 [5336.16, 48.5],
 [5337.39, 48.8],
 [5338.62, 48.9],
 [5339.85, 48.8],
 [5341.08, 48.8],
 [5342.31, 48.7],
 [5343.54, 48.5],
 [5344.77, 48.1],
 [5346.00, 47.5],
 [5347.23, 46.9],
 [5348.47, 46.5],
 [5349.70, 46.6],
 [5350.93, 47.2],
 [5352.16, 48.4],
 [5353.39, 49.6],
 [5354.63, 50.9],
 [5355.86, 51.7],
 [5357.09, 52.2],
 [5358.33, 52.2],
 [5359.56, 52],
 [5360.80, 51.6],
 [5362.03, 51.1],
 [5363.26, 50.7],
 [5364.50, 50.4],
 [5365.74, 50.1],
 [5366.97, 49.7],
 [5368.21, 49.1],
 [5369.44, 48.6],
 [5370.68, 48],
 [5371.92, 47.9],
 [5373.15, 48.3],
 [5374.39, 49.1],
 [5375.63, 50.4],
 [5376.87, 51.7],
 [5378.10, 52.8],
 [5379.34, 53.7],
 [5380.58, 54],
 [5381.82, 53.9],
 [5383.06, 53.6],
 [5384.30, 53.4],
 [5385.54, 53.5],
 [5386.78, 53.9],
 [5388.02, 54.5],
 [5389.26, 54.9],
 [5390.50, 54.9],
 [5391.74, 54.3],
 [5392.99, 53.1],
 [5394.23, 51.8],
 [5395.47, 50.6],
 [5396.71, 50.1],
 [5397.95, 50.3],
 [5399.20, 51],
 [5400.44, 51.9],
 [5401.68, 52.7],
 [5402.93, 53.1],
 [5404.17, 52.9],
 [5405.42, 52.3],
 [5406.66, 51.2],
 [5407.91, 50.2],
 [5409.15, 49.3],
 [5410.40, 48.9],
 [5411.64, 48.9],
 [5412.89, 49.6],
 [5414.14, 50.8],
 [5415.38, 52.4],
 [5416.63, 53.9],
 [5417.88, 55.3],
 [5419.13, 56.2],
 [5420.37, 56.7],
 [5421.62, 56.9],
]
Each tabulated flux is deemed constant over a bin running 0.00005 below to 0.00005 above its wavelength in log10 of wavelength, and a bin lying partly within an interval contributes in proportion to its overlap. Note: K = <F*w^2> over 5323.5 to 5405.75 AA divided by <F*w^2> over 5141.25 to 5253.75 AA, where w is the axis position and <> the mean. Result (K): 1.6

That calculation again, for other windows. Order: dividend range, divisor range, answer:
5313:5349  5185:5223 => 1.60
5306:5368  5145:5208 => 1.79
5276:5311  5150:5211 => 1.75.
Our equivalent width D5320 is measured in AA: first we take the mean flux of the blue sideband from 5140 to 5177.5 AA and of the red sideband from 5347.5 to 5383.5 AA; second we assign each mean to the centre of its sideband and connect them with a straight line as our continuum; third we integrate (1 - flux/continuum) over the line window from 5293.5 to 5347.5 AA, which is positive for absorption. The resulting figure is -1.8 AA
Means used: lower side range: 30.3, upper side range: 50.4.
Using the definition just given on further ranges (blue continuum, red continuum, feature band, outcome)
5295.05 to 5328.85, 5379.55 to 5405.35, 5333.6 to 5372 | 0.7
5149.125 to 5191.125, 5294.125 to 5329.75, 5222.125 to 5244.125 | -4.2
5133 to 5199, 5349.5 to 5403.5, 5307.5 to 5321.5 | -1.0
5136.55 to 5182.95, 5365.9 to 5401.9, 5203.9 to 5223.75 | 1.2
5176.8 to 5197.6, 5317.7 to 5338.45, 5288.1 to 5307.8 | -2.6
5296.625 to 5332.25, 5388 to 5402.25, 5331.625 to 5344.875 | 0.1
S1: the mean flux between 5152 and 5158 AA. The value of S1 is 32.8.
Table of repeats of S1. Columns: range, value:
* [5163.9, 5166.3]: 34.9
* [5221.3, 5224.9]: 41.2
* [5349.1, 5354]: 48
